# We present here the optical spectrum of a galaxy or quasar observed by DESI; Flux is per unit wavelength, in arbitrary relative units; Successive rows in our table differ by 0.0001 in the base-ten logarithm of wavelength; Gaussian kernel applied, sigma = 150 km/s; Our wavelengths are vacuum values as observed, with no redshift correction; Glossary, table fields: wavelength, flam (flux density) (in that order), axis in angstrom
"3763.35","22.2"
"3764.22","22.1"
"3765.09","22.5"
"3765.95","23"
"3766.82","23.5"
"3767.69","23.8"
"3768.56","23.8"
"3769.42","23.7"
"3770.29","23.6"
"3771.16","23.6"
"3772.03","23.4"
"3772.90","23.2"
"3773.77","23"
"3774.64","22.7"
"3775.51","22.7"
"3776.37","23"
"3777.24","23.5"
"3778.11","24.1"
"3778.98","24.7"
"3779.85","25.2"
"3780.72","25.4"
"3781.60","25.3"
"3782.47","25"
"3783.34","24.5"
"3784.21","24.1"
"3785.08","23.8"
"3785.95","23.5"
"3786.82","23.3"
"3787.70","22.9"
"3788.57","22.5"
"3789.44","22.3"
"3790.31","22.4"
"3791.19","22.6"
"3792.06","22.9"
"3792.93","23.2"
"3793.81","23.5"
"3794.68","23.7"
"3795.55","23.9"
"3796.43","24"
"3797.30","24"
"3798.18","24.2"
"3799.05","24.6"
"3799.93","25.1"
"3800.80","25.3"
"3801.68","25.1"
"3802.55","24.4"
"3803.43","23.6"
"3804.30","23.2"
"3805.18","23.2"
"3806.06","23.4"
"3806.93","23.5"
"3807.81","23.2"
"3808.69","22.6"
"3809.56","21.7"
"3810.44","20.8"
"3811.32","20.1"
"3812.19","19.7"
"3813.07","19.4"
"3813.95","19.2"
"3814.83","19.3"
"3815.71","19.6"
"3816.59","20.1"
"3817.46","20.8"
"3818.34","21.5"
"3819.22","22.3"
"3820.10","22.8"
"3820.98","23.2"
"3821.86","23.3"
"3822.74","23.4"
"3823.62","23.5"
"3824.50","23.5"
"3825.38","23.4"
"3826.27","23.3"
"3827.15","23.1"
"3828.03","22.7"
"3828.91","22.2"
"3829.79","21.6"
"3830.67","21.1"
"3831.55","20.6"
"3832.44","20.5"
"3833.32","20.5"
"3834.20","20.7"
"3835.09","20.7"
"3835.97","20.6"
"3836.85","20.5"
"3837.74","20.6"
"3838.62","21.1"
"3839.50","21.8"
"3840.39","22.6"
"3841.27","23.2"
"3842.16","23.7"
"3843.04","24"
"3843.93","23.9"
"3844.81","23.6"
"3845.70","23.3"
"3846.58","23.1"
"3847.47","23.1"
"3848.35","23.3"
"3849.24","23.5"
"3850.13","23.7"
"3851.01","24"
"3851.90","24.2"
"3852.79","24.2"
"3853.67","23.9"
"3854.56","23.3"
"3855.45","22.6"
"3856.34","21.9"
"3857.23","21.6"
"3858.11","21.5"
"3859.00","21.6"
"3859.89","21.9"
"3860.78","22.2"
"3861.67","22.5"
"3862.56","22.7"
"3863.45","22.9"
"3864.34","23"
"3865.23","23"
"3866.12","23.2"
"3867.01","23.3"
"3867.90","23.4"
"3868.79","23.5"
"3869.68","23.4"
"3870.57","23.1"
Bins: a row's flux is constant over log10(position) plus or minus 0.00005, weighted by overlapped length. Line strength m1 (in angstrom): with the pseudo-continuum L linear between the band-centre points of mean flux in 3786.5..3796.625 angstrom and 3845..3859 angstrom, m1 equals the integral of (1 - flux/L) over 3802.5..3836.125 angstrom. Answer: 1.8 angstrom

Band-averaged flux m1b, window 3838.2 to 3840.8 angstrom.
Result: 21.8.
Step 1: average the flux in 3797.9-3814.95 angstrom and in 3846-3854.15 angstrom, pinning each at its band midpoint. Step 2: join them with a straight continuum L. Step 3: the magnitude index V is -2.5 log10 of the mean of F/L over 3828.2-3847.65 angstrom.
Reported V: 0.07 mag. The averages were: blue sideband 22.6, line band 22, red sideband 23.7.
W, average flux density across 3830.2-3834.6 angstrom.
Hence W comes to 20.7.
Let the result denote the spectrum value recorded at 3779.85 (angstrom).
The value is 25.2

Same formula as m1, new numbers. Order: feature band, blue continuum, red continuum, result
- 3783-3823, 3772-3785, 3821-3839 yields 0.48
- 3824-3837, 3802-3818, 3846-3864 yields 0.28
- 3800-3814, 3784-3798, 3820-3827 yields 0.44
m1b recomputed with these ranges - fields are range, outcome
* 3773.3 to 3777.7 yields 23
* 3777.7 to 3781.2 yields 24.8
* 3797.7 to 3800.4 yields 24.6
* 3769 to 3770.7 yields 23.6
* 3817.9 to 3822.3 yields 22.6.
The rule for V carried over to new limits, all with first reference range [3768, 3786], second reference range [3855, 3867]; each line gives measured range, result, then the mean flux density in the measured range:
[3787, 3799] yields 0.02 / 23.3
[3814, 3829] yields 0.04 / 22.2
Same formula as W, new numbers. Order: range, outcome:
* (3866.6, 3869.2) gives 23.4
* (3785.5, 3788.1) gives 23.2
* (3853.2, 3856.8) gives 22.9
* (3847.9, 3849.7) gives 23.4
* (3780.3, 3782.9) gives 25.2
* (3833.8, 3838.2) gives 20.6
